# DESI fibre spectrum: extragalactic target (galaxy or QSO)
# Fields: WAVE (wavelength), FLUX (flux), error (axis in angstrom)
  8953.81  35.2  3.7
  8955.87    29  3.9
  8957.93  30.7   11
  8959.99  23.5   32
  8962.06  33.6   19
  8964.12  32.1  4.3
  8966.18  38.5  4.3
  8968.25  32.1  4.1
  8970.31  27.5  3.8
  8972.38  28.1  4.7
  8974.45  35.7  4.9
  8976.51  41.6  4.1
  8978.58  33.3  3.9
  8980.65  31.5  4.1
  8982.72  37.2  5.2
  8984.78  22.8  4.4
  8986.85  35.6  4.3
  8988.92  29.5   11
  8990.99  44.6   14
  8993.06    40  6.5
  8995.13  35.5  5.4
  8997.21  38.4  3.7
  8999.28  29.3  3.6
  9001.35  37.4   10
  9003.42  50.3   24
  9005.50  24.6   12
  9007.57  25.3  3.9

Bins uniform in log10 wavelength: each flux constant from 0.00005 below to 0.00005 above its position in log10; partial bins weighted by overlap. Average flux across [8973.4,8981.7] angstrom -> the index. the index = 35.5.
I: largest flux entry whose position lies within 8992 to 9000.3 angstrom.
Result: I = 40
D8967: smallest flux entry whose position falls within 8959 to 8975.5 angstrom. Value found 23.5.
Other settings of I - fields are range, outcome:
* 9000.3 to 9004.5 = 50.3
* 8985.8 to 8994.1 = 44.6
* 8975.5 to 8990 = 41.6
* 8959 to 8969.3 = 38.5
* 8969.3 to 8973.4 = 28.1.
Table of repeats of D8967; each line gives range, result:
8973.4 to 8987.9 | 22.8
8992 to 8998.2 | 35.5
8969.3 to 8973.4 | 27.5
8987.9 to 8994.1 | 29.5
